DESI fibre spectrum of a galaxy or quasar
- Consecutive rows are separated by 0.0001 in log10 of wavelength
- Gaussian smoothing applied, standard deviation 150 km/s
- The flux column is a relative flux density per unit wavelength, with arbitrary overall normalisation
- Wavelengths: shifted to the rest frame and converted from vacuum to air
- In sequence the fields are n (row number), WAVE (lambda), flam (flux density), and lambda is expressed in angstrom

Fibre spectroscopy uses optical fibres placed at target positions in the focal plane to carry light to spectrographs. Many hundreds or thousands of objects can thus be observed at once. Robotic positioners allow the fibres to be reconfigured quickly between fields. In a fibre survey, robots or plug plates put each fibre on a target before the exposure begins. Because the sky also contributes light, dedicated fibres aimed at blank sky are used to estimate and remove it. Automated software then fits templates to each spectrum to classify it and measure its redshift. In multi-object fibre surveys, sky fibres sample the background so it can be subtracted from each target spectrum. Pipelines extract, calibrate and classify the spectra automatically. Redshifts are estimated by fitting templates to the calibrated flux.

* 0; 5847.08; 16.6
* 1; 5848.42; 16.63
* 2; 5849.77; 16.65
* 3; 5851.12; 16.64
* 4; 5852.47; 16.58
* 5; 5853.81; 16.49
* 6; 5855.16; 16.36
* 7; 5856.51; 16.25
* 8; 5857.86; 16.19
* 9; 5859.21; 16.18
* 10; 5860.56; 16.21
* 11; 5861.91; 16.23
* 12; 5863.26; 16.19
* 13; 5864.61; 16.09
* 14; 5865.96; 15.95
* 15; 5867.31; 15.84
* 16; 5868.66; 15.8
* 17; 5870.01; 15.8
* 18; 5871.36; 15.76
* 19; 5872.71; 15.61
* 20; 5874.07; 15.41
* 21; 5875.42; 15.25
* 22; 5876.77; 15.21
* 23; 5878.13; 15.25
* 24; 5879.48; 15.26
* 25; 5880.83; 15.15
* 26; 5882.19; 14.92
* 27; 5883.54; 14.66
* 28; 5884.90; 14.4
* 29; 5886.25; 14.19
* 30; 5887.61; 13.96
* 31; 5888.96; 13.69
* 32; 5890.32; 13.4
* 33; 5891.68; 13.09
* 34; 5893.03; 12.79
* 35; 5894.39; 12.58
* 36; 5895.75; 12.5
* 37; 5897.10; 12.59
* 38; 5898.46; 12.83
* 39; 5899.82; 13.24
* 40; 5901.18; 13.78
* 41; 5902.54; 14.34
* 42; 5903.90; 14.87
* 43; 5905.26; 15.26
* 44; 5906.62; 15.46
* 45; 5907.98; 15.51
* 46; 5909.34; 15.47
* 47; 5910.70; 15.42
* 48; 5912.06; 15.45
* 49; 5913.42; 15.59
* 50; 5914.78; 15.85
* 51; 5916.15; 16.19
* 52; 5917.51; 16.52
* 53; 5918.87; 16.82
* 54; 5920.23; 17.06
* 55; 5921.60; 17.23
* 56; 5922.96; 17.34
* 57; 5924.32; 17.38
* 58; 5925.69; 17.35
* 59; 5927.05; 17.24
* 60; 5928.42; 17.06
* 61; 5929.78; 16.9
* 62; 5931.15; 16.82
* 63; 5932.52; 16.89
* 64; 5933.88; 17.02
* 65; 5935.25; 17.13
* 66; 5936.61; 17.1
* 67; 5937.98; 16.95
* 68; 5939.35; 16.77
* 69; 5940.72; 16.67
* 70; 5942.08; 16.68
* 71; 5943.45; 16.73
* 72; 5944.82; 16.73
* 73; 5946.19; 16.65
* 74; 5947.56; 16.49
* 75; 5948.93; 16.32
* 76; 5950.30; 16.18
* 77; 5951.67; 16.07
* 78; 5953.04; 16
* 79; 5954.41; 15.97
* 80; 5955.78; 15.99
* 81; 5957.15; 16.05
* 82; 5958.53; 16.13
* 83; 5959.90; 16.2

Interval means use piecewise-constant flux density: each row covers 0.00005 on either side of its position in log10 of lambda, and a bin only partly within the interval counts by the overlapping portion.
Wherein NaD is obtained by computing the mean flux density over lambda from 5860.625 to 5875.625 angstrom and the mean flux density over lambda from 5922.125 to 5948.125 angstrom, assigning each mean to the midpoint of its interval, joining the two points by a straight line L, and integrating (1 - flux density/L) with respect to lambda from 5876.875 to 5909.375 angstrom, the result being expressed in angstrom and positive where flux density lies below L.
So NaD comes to 4.3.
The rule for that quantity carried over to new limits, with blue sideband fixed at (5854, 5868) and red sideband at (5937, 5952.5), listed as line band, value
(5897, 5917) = 1.8 angstrom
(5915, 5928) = -0.4 angstrom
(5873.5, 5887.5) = 1.1 angstrom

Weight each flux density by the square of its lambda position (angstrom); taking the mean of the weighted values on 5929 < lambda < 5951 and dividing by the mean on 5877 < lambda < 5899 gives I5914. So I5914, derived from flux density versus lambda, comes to 1.23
